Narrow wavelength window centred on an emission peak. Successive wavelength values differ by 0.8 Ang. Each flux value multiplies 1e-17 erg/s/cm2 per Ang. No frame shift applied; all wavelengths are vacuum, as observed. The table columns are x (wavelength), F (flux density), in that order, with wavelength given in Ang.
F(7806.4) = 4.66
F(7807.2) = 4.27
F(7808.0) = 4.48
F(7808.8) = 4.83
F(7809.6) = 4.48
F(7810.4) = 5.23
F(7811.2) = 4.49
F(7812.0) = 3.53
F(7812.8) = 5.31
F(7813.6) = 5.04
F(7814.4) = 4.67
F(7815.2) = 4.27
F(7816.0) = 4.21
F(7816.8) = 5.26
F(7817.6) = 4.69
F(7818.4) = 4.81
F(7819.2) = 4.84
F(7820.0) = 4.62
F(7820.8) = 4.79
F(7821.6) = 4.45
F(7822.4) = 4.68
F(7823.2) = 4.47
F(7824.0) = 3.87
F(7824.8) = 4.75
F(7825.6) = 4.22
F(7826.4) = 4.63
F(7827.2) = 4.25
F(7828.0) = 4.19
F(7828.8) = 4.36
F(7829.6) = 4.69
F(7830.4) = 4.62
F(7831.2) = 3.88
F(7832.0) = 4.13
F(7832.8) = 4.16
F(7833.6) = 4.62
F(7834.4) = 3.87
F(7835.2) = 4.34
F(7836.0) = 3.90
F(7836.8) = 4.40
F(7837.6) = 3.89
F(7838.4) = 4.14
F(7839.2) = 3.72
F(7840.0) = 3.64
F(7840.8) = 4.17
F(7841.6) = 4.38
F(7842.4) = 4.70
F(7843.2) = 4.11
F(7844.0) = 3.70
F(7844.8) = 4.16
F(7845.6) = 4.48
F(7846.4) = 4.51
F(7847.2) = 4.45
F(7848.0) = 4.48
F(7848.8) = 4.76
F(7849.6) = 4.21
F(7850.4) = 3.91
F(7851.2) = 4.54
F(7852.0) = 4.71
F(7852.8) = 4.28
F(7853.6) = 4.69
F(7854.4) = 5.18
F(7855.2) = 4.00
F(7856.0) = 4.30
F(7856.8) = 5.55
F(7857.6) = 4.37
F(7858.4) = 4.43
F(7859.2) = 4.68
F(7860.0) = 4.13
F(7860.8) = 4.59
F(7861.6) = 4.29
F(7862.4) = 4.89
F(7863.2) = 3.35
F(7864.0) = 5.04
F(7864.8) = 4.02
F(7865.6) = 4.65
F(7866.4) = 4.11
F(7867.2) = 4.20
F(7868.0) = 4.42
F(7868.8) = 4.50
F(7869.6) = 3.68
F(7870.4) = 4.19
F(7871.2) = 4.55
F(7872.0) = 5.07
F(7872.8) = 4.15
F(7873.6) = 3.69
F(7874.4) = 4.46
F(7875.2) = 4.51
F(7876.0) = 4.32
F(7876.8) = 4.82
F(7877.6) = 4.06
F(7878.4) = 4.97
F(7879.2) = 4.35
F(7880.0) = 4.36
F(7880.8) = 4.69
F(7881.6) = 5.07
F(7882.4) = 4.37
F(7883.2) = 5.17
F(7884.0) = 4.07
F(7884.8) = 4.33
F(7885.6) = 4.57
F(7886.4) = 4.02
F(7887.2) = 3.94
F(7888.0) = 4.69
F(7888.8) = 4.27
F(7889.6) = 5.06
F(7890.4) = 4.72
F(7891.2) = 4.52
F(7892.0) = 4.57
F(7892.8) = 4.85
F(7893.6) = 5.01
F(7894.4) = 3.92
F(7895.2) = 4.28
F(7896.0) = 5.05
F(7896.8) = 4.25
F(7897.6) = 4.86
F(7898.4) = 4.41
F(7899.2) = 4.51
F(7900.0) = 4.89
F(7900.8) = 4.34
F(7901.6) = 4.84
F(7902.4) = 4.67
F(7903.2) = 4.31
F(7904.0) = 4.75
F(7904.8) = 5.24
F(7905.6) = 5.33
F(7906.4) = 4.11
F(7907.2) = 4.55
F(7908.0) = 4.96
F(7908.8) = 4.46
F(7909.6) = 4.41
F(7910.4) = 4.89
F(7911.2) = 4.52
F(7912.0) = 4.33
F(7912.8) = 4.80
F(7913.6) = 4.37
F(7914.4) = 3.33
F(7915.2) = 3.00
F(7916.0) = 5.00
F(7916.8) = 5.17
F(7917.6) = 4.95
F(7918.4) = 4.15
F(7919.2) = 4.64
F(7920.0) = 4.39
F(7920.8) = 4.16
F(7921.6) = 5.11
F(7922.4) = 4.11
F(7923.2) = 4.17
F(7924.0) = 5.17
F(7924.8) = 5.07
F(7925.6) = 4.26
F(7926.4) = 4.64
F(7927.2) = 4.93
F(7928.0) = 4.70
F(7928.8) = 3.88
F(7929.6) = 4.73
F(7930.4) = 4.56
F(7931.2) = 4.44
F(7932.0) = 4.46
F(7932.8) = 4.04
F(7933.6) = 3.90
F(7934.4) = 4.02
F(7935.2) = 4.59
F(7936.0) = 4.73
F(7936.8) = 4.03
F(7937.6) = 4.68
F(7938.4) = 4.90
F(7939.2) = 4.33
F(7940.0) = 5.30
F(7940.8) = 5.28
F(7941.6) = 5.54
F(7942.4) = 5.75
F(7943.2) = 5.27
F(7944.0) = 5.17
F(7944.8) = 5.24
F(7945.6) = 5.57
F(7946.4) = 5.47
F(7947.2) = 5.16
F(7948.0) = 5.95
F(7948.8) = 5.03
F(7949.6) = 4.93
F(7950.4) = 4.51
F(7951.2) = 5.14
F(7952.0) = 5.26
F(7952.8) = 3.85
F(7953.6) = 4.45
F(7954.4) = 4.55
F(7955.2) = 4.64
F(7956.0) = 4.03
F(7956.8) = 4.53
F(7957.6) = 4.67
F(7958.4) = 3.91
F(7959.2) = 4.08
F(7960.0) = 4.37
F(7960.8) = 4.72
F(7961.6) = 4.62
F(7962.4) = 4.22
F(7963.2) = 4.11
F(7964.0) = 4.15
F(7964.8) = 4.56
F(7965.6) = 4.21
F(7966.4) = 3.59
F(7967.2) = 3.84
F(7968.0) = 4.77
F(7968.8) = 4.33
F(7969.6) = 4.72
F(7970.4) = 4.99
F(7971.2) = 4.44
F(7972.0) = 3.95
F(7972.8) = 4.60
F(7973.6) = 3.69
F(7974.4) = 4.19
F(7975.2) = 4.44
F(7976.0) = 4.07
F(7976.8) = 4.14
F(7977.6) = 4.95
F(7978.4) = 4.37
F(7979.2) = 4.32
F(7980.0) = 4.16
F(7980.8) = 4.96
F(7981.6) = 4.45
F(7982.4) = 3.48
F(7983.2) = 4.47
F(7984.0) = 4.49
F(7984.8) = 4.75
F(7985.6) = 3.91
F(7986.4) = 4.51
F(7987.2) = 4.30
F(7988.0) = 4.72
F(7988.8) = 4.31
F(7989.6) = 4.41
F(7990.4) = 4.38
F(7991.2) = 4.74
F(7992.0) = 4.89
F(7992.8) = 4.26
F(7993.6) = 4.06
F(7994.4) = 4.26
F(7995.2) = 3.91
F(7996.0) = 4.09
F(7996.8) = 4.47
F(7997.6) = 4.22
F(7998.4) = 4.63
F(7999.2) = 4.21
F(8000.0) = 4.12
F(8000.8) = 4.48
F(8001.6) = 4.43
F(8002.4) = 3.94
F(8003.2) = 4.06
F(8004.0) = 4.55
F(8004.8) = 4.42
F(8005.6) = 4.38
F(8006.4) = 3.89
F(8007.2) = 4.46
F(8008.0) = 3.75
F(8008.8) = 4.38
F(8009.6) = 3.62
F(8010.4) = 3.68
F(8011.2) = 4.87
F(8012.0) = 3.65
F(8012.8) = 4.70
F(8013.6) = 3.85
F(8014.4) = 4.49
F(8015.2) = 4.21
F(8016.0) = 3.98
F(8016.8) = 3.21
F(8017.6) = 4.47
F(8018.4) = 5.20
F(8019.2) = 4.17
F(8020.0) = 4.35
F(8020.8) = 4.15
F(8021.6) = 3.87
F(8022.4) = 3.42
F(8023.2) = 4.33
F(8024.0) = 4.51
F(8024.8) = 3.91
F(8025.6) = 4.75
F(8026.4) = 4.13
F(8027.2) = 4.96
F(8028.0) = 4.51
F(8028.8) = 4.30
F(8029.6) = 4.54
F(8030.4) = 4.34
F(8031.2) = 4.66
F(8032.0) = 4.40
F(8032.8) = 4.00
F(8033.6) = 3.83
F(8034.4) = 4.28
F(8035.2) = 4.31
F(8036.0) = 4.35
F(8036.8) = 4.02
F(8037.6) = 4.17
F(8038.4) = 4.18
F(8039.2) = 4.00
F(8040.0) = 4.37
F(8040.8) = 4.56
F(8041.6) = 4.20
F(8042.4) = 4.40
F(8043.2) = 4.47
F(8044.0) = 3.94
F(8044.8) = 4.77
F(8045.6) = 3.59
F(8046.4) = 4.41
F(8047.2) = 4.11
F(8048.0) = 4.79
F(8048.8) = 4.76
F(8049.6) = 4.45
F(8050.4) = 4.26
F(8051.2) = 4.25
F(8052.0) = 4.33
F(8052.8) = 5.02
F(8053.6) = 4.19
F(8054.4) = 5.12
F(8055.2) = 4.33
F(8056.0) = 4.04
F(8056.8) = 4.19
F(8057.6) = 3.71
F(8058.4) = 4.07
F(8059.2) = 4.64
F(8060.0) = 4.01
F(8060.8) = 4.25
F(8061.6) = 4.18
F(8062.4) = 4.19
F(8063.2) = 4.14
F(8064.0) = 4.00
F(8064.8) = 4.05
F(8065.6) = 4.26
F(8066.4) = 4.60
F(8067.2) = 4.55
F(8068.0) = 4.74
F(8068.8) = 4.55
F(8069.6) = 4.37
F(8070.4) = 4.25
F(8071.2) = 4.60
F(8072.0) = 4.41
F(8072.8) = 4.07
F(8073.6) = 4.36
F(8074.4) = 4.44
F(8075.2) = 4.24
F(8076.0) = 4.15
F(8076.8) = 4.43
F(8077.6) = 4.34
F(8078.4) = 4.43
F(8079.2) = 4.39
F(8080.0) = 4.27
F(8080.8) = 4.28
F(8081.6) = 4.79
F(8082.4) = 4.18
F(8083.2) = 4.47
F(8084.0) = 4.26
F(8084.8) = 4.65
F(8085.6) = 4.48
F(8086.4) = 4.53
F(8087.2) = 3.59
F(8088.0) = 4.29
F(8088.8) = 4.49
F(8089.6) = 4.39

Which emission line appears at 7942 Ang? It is [N II]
